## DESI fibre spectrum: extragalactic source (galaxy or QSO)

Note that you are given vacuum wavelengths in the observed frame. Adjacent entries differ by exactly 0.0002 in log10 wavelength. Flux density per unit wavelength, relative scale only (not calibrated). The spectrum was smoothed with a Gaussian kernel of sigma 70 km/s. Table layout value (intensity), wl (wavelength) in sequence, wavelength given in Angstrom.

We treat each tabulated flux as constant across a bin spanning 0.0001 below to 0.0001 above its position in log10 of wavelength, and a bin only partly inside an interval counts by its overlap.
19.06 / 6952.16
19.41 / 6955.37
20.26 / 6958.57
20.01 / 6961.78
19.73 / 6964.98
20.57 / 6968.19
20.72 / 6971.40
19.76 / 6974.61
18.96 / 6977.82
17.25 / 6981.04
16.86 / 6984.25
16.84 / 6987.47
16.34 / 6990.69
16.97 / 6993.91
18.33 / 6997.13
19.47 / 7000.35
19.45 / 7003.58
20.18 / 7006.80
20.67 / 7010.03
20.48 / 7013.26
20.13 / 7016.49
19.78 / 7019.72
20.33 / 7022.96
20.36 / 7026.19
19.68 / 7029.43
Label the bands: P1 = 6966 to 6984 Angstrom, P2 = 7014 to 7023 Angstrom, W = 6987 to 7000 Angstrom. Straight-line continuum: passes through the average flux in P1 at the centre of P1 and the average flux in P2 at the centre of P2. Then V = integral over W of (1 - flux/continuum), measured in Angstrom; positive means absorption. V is 1.5 Angstrom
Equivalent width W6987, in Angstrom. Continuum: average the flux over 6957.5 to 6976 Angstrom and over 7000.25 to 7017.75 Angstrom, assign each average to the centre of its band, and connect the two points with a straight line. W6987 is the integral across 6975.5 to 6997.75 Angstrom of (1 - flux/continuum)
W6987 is 3.0 Angstrom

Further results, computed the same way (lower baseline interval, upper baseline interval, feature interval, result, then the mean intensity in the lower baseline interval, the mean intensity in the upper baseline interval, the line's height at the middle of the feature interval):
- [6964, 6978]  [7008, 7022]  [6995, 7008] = 0.6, 20.1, 20.3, 20.2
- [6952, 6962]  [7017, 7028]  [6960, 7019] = 2.6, 19.7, 20.1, 19.9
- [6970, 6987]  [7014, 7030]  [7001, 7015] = -0.4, 18.6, 20.1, 19.6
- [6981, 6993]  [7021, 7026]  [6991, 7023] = -1.2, 16.8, 20.3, 18.7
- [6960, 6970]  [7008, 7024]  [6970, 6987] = 1.3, 20.1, 20.3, 20.2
